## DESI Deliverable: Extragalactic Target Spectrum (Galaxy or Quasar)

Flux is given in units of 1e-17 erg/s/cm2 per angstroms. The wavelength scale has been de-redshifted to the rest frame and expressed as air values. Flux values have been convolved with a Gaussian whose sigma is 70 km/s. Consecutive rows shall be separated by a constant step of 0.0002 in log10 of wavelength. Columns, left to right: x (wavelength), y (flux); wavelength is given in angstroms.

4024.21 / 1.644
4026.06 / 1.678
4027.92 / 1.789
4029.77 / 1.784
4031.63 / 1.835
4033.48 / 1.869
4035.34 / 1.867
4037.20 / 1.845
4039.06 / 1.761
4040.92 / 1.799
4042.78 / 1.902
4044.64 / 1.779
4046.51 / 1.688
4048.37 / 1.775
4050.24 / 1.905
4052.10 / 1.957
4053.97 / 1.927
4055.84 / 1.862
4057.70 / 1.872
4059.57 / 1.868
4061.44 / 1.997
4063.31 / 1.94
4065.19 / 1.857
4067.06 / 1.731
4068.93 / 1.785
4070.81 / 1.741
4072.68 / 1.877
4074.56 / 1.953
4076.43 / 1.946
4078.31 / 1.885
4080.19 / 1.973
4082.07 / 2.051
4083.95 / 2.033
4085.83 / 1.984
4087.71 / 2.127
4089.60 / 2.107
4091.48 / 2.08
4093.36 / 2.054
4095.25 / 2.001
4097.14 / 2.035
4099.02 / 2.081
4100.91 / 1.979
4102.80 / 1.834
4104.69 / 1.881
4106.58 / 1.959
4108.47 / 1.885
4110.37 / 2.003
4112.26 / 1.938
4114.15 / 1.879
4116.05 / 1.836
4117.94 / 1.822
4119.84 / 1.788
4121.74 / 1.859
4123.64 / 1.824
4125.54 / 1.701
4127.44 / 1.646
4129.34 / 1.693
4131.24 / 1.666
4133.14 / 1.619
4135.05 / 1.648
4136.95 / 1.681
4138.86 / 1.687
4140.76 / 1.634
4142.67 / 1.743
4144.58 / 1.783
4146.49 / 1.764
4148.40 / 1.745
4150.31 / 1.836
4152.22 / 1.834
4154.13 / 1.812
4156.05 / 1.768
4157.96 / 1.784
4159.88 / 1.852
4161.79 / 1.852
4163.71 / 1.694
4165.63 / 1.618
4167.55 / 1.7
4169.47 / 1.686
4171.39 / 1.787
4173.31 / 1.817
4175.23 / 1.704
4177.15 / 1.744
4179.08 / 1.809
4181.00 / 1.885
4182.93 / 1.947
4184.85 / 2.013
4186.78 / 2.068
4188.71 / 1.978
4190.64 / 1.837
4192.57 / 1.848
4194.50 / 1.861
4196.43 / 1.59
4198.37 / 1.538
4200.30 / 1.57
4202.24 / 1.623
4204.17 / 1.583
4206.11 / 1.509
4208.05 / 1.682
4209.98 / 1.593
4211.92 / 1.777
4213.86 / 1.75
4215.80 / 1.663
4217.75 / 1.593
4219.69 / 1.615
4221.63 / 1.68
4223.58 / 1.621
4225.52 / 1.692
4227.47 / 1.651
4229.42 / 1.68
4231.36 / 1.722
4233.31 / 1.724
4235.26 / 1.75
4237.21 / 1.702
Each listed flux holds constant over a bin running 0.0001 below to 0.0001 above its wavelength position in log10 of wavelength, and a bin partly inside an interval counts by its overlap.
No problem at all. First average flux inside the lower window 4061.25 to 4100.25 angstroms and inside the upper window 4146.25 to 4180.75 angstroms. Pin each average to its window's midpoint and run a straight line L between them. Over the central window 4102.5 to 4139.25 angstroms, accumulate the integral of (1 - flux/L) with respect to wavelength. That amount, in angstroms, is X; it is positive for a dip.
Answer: 1.5 angstroms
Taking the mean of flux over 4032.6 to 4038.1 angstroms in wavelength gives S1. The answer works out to 1.86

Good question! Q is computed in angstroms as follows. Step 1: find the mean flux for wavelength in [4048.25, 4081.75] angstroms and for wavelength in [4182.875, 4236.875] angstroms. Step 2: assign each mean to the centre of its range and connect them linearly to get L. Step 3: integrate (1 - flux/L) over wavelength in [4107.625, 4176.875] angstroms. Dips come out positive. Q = 1.1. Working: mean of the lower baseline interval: 1.89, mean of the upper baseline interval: 1.72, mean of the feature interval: 1.77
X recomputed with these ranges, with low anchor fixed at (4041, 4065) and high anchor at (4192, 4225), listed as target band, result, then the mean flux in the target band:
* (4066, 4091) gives -1.5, 1.94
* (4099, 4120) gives -1.3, 1.9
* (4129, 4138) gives 0.5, 1.66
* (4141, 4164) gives -0.8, 1.79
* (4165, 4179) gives -0.2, 1.73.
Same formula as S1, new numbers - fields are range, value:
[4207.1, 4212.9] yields 1.69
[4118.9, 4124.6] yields 1.82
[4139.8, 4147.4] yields 1.73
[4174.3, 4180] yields 1.75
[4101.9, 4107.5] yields 1.89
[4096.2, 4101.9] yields 2.03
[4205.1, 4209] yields 1.59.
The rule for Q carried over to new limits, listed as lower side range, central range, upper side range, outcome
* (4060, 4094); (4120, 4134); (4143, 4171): 0.9 angstroms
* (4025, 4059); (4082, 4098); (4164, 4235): -2.3 angstroms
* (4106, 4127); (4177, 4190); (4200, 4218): -1.8 angstroms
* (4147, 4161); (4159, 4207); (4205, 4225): -0.9 angstroms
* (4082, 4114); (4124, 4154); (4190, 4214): 2.4 angstroms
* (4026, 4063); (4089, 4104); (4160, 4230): -1.8 angstroms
